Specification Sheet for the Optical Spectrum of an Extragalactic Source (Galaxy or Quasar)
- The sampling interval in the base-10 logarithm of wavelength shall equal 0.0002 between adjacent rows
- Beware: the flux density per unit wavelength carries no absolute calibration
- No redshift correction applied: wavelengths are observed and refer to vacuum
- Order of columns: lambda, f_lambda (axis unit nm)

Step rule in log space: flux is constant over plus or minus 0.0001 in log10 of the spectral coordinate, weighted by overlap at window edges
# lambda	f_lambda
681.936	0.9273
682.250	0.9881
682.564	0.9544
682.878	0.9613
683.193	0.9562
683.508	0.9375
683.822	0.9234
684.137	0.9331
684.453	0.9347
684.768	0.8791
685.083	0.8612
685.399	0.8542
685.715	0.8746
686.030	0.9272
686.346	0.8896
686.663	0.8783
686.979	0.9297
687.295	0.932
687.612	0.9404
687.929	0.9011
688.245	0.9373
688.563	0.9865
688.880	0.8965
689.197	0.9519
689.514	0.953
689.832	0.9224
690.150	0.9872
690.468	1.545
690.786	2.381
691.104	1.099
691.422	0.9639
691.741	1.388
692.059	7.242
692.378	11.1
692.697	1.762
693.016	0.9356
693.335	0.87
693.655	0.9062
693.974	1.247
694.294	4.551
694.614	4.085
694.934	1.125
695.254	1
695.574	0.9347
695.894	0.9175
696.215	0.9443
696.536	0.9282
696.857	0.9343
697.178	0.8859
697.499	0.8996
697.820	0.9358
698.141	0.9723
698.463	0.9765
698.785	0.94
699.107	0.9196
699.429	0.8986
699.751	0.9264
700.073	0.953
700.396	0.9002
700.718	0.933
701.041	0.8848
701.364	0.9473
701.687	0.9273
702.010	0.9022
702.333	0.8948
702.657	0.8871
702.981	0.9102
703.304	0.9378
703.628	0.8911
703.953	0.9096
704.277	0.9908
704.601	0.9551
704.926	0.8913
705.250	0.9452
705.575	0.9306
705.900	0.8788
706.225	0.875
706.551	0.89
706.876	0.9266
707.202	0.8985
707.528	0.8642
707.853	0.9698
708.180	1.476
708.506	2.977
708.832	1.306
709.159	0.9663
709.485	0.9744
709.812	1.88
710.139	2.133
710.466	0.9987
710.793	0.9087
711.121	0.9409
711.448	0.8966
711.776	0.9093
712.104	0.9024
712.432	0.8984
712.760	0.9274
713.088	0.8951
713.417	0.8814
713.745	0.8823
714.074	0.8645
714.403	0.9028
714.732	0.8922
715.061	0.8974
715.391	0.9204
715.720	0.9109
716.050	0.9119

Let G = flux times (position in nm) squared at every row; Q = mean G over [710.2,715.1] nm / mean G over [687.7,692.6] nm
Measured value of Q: 0.45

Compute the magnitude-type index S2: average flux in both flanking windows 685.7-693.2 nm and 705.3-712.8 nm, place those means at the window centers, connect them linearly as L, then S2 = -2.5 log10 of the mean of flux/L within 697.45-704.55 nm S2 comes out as 0.45 mag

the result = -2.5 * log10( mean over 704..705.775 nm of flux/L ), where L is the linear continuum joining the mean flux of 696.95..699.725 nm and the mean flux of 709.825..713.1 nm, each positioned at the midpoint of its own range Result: 0.08 mag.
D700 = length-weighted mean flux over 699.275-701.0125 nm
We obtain 0.92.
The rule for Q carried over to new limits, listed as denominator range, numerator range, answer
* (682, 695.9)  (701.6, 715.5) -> 0.70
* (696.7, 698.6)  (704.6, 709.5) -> 1.23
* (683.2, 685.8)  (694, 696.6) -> 2.07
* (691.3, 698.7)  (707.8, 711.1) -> 0.75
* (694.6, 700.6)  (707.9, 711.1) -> 1.47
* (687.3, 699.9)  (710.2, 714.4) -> 0.61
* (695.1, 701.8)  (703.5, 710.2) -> 1.27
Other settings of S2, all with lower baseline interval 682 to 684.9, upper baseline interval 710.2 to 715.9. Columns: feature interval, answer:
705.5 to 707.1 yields 0.04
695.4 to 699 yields 0.00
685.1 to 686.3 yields 0.07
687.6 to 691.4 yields -0.20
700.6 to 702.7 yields 0.03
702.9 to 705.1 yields 0.01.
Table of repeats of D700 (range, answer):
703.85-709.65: 1.09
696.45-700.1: 0.93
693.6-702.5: 1.19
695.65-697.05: 0.93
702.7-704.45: 0.925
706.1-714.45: 1.12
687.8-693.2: 2.12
